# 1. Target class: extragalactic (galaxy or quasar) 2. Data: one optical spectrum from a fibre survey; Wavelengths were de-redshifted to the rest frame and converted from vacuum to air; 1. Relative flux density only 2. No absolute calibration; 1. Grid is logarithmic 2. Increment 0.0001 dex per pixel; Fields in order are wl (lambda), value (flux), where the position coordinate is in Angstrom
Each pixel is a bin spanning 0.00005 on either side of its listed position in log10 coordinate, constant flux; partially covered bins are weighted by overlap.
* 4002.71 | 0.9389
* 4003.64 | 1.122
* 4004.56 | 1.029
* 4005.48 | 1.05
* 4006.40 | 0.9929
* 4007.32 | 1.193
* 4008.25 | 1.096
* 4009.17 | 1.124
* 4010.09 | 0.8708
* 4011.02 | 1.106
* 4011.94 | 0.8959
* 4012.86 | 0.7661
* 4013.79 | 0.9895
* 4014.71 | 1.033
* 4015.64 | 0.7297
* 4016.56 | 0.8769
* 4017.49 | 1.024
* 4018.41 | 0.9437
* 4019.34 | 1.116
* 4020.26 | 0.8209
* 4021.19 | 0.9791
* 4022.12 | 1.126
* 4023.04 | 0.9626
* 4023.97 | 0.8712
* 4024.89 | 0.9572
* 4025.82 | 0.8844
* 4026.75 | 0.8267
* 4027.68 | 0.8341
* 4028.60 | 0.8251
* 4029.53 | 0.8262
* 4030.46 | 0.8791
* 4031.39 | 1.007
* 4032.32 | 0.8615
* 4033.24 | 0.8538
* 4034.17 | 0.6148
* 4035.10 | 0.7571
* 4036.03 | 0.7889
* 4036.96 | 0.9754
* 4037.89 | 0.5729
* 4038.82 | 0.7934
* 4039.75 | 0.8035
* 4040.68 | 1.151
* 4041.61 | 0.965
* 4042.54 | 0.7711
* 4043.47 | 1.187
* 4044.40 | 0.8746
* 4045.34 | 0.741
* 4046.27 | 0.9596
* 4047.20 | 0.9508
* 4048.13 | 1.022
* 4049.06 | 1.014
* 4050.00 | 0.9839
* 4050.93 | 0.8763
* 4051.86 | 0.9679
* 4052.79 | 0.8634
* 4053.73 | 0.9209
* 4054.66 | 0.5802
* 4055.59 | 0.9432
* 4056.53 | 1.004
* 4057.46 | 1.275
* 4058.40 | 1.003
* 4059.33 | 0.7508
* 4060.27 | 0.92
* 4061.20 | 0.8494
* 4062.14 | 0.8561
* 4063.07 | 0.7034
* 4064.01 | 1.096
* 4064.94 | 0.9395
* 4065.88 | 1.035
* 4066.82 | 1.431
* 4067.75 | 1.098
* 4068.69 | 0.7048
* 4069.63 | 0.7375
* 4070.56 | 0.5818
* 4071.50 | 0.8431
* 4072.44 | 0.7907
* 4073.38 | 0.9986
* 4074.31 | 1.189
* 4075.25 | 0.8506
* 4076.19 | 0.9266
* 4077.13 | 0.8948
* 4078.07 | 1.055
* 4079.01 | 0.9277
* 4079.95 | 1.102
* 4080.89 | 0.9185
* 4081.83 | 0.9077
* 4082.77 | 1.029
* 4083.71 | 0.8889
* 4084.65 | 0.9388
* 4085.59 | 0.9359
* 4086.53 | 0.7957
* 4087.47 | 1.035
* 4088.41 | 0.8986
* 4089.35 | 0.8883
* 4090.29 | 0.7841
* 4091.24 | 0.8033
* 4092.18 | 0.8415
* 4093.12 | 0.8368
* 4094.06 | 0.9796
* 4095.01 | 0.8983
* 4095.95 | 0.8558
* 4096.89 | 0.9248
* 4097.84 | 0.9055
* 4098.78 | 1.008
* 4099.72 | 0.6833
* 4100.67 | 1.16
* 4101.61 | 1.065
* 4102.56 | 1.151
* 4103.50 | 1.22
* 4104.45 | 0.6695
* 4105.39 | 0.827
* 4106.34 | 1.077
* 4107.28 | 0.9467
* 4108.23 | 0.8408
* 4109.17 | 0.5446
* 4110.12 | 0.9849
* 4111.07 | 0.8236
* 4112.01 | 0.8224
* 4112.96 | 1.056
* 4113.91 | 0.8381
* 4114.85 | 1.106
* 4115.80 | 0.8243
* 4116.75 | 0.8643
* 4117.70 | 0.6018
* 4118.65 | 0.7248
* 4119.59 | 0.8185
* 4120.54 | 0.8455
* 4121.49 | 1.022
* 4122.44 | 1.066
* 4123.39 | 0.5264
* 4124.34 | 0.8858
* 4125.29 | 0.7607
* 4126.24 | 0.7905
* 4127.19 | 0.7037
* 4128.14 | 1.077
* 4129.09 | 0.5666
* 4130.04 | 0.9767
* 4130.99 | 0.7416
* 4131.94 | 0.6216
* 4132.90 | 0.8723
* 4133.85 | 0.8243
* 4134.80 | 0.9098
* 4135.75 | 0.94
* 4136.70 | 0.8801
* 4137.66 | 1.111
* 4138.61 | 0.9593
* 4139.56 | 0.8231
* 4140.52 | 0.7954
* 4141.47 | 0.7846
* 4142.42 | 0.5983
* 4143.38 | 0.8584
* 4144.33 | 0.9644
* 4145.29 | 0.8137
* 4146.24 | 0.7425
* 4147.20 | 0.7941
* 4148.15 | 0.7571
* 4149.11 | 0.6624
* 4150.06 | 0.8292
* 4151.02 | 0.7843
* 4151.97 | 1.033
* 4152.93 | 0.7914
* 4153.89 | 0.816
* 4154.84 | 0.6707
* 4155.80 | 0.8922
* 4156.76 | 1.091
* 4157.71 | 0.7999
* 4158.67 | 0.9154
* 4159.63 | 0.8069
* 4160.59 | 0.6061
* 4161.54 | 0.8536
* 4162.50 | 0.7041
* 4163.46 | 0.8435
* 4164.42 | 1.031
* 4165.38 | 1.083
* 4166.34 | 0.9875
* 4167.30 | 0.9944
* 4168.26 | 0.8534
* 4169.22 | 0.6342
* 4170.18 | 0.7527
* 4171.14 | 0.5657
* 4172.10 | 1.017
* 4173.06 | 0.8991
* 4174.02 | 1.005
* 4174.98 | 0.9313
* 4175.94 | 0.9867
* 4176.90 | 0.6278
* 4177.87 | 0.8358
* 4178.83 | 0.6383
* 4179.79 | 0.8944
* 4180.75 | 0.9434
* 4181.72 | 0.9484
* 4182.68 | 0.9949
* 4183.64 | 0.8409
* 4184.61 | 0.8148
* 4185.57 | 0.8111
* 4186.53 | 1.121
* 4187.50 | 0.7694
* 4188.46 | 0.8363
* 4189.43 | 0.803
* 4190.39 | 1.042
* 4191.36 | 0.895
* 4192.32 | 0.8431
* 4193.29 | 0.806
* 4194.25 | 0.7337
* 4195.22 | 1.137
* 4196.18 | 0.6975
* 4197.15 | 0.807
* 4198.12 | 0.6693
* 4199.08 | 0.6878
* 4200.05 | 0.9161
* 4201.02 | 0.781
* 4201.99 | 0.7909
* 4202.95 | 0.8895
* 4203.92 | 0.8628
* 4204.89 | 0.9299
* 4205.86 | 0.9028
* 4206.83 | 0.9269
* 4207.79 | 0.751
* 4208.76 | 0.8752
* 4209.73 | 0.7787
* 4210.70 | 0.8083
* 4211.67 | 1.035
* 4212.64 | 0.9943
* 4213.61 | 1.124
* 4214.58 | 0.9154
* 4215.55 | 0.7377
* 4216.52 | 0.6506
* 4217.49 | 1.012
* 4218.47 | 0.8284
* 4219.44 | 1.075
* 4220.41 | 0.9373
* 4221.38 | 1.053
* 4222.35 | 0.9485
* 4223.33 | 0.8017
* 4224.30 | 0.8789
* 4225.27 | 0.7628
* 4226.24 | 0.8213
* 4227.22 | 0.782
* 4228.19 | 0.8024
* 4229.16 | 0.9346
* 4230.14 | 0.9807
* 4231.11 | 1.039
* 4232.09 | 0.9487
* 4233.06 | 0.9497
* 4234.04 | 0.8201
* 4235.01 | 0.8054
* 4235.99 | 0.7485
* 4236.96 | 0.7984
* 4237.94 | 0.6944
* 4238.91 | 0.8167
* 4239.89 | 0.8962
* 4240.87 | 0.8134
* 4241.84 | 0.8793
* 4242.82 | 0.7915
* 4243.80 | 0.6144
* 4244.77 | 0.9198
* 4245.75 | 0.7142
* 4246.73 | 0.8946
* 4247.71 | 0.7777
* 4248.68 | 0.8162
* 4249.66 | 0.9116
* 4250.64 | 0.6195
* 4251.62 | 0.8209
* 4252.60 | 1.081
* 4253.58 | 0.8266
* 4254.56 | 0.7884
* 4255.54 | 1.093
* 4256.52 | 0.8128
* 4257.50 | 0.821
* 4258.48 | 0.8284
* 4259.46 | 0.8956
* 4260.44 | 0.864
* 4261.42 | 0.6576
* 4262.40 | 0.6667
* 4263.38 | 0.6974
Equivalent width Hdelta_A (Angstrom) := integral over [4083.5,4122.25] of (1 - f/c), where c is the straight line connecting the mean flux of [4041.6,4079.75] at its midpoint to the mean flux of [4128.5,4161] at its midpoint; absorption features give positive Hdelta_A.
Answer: -0.9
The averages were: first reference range 0.93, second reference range 0.826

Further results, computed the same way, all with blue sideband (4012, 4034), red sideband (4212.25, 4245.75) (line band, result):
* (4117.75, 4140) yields 1.16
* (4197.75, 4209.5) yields 0.54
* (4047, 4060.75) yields -0.54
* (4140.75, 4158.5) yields 1.32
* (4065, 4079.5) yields -0.63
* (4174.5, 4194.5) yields 0.27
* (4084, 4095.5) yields 0.11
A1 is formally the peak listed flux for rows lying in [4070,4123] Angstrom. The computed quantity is 1.22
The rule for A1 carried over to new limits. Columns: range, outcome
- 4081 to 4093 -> 1.035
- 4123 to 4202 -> 1.137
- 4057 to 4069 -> 1.431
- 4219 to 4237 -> 1.075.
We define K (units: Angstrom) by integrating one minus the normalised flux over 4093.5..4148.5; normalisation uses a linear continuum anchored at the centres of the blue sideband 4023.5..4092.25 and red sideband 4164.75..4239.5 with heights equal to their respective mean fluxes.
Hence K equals 1.4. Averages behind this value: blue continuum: 0.905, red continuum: 0.868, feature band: 0.866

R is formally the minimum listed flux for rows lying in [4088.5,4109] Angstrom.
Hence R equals 0.6695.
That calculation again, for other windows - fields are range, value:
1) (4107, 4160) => 0.5264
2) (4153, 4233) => 0.5657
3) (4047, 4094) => 0.5802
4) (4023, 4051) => 0.5729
